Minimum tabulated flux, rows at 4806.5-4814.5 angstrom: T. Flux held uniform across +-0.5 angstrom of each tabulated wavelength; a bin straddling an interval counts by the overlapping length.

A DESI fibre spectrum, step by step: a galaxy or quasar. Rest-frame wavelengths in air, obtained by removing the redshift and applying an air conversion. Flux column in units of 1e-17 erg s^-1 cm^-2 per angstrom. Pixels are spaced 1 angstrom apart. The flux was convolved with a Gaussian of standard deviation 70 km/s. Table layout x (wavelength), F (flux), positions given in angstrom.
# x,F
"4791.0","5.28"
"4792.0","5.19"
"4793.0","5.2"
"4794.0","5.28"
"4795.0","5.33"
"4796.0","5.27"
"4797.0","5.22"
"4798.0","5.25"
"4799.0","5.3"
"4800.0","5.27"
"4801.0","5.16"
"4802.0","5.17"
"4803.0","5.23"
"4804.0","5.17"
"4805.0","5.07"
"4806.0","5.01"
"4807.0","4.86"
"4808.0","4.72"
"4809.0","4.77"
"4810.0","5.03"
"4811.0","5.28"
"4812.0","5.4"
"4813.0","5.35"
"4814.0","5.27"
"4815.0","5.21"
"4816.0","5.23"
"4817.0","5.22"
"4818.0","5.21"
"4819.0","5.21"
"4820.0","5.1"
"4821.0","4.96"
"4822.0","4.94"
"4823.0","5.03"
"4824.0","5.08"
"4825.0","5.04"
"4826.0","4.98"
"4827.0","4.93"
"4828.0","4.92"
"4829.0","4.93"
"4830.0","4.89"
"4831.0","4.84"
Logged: 4.72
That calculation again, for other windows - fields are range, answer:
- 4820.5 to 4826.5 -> 4.94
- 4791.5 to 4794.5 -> 5.19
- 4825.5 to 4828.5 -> 4.92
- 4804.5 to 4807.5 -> 4.86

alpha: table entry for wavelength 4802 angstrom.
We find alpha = 5.17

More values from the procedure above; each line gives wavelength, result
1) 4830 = 4.89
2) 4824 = 5.08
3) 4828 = 4.92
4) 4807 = 4.86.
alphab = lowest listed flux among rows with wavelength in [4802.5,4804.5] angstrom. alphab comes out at 5.17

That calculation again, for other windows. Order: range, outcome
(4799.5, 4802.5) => 5.16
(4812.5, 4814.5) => 5.27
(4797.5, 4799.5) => 5.25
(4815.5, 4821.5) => 4.96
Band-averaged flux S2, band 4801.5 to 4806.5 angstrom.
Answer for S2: 5.13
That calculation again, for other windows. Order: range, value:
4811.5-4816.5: 5.29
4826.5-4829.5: 4.93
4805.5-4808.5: 4.86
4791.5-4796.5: 5.25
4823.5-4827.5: 5.01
